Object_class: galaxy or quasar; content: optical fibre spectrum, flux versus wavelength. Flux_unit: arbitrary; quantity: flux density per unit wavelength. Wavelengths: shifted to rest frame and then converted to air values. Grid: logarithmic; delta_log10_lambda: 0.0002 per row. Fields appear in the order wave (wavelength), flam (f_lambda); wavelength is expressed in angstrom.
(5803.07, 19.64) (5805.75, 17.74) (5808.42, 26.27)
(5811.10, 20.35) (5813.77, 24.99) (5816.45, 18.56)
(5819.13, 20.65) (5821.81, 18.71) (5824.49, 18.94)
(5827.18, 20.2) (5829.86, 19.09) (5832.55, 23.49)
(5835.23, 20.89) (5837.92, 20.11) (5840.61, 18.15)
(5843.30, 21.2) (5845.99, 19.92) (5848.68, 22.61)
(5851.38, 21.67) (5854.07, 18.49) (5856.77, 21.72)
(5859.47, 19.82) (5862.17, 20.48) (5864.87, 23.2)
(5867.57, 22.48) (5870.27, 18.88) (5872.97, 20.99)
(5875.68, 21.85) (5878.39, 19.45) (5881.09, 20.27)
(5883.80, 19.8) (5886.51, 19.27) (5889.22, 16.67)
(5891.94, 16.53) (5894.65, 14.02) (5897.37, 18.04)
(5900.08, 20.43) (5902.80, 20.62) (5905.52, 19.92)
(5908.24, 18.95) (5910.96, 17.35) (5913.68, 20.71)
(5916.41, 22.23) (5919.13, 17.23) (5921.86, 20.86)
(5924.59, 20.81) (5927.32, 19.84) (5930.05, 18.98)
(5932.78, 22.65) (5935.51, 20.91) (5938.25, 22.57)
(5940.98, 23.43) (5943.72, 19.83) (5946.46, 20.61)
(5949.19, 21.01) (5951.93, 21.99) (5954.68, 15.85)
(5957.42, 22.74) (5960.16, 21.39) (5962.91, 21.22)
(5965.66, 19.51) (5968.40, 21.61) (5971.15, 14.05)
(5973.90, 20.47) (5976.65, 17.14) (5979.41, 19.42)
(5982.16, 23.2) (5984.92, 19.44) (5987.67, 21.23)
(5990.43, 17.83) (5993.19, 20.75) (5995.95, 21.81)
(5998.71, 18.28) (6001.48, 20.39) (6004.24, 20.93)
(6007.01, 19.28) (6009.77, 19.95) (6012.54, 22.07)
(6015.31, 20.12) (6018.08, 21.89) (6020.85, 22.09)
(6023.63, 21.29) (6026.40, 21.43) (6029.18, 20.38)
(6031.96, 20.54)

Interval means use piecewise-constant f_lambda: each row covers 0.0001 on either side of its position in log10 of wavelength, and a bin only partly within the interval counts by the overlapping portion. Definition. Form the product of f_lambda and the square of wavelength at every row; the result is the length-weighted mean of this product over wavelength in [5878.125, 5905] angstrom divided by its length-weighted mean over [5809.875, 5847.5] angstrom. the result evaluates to 0.93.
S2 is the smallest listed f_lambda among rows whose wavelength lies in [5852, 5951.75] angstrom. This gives 14.02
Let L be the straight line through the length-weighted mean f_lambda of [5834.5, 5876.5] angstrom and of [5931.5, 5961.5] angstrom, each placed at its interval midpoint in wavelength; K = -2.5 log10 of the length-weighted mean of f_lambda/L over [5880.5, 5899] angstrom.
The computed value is 0.179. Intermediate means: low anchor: 20.8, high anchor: 21.2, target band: 17.7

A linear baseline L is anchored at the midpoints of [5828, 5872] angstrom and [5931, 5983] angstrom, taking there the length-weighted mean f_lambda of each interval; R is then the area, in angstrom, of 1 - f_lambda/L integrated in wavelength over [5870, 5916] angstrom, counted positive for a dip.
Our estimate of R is 3.4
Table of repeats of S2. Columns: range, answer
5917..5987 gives 14.05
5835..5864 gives 18.15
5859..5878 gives 18.88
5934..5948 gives 19.83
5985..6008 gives 17.83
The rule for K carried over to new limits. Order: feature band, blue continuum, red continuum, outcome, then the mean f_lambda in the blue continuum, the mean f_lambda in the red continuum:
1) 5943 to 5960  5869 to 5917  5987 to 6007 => -0.04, 19.2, 20.1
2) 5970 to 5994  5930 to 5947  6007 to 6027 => 0.11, 21.5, 21.1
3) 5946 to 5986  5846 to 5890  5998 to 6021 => 0.03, 20.5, 20.5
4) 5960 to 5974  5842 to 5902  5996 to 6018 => 0.04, 19.9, 20.4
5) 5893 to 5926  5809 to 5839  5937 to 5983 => 0.07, 20.7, 20.3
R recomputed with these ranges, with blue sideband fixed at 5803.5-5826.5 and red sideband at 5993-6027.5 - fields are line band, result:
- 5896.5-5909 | 0.6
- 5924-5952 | -0.5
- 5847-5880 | -0.4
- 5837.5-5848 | 0.4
